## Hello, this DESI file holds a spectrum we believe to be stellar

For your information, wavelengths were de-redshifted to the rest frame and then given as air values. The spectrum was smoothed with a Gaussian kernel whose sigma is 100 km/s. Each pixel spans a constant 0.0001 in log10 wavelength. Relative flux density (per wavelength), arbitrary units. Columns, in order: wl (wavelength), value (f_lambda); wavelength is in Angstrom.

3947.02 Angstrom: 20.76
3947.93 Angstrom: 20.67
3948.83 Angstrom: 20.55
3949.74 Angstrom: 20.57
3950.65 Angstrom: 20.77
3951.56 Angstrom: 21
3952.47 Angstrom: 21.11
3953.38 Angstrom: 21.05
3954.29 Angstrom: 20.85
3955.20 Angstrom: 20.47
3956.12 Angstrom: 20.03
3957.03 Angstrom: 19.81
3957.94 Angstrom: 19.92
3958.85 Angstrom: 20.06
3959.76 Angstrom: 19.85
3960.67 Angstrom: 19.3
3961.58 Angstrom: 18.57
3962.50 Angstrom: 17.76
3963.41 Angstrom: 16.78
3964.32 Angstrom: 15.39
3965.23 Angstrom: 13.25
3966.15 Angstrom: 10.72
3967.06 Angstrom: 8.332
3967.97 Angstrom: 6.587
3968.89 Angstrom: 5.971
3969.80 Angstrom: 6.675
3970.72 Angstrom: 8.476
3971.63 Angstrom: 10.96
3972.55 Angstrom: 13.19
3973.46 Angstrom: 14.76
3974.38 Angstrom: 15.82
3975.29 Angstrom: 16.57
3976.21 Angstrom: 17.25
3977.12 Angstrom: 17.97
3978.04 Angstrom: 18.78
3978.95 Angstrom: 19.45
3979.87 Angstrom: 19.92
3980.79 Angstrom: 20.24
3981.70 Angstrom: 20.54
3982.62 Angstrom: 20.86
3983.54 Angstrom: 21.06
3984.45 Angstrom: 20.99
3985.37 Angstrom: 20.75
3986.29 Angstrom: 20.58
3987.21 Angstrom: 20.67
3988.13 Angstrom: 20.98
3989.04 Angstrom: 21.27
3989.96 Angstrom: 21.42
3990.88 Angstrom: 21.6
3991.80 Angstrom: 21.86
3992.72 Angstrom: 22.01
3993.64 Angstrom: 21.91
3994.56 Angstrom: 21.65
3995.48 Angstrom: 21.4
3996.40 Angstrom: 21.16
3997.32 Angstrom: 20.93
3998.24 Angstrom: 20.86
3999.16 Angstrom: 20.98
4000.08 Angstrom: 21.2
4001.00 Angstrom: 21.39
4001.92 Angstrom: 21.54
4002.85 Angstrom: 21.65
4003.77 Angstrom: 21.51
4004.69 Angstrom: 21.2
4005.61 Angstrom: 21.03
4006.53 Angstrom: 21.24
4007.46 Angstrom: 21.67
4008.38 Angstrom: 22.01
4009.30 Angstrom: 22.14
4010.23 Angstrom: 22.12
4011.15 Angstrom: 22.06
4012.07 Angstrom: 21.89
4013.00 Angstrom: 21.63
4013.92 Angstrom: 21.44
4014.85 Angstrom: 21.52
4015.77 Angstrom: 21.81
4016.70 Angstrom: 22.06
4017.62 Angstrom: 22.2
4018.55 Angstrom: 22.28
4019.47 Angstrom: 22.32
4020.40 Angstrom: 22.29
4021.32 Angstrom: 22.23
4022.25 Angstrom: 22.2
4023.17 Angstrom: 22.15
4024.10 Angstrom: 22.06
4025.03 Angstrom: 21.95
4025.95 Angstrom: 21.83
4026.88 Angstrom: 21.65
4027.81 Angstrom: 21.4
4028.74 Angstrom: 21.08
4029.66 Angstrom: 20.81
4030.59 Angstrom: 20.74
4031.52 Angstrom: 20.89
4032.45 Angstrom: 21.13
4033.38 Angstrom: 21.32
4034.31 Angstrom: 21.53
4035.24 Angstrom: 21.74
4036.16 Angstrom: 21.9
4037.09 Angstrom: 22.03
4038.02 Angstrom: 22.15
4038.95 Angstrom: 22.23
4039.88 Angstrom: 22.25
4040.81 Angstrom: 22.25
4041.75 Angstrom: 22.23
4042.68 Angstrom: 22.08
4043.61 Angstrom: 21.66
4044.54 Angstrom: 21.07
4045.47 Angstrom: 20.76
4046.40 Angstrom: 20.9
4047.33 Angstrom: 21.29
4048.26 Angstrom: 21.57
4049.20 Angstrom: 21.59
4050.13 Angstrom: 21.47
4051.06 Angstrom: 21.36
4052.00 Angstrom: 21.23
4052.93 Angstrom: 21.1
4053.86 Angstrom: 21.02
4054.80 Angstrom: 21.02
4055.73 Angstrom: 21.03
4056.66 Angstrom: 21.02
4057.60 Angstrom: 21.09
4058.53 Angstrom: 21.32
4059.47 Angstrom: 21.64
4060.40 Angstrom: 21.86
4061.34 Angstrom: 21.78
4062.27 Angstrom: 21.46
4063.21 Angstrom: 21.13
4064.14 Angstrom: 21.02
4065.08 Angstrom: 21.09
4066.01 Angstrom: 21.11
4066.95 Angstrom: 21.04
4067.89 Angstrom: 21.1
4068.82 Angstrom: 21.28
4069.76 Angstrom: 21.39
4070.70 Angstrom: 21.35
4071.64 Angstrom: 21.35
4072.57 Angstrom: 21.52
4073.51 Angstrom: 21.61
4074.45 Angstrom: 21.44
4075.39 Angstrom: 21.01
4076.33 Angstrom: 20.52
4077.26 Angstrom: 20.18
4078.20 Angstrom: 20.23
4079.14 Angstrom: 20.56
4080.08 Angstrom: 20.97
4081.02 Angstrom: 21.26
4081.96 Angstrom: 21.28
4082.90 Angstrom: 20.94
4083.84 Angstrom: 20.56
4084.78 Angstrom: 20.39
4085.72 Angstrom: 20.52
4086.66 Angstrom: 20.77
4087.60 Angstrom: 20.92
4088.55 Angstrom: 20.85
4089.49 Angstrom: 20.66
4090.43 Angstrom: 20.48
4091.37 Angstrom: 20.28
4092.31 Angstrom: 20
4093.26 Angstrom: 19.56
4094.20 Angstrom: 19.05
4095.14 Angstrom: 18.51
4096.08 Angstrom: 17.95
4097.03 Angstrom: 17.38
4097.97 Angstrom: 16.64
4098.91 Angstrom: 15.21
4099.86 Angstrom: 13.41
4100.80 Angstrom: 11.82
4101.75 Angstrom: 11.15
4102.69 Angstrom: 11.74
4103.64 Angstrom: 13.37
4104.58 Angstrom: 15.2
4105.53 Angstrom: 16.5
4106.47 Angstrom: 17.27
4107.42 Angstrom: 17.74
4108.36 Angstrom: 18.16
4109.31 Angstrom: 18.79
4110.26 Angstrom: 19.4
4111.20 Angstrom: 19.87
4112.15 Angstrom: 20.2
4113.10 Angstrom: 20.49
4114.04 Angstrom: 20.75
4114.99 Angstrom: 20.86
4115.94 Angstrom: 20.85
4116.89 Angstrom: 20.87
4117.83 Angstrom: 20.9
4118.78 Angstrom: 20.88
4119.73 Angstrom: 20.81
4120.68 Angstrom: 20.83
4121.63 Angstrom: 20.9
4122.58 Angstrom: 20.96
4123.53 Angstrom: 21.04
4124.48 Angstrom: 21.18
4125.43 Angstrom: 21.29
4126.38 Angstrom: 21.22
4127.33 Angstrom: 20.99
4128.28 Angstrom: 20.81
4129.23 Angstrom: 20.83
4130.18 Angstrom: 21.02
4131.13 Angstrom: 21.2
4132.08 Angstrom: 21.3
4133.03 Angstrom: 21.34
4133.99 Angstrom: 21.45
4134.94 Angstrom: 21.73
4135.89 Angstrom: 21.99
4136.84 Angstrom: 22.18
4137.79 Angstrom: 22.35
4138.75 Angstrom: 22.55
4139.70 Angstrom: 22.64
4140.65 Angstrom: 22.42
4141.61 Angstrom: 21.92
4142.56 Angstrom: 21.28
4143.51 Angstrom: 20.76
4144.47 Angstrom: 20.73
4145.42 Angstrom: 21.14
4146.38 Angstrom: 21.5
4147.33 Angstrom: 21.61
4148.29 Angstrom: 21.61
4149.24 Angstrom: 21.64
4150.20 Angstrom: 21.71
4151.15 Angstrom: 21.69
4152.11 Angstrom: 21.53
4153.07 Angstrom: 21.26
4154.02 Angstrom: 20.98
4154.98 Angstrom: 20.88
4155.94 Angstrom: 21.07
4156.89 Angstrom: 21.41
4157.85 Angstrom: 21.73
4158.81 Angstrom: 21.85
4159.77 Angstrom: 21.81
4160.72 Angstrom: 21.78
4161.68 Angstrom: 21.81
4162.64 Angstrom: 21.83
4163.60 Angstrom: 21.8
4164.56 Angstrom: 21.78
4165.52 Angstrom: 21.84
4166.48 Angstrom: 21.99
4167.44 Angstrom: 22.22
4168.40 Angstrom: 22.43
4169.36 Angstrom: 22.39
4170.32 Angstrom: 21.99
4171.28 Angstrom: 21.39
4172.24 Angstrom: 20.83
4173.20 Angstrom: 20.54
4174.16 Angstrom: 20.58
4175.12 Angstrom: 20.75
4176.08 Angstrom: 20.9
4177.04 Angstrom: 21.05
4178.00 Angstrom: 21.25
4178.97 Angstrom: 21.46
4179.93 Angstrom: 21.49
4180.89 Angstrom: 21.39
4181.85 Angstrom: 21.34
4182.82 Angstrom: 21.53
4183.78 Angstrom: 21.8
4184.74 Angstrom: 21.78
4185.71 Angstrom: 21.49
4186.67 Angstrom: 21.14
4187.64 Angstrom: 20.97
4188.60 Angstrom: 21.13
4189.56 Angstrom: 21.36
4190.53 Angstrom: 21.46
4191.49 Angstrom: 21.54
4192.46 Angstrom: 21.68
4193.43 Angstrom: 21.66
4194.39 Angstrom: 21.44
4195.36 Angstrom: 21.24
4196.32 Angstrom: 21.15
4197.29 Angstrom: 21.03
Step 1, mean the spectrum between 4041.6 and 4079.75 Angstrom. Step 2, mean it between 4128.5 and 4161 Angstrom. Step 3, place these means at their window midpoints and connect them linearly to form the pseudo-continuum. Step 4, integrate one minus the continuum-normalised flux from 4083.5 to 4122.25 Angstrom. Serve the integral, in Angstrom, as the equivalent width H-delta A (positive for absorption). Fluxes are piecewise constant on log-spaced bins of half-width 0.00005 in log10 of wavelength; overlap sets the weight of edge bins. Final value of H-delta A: 5.1 Angstrom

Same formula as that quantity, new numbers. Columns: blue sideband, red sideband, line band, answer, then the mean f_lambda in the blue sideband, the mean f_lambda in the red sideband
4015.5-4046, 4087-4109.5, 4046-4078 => -2.6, 21.8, 17.2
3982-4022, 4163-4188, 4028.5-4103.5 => 3.9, 21.5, 21.5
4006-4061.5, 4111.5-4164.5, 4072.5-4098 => 1.5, 21.6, 21.3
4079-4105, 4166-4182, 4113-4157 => -3.1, 18.2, 21.4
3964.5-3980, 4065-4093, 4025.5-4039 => -3.1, 13.1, 20.9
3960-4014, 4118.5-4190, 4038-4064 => -2.3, 18.7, 21.4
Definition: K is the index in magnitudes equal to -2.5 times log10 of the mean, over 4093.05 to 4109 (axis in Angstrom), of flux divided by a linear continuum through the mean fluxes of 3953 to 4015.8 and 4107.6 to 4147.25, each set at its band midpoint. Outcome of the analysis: 0.28 mag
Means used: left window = 18.9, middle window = 15.9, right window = 21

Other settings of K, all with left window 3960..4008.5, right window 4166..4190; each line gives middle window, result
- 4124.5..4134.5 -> -0.03 mag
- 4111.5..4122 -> -0.02 mag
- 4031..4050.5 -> -0.13 mag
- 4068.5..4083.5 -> -0.07 mag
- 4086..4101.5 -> 0.10 mag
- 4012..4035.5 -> -0.15 mag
